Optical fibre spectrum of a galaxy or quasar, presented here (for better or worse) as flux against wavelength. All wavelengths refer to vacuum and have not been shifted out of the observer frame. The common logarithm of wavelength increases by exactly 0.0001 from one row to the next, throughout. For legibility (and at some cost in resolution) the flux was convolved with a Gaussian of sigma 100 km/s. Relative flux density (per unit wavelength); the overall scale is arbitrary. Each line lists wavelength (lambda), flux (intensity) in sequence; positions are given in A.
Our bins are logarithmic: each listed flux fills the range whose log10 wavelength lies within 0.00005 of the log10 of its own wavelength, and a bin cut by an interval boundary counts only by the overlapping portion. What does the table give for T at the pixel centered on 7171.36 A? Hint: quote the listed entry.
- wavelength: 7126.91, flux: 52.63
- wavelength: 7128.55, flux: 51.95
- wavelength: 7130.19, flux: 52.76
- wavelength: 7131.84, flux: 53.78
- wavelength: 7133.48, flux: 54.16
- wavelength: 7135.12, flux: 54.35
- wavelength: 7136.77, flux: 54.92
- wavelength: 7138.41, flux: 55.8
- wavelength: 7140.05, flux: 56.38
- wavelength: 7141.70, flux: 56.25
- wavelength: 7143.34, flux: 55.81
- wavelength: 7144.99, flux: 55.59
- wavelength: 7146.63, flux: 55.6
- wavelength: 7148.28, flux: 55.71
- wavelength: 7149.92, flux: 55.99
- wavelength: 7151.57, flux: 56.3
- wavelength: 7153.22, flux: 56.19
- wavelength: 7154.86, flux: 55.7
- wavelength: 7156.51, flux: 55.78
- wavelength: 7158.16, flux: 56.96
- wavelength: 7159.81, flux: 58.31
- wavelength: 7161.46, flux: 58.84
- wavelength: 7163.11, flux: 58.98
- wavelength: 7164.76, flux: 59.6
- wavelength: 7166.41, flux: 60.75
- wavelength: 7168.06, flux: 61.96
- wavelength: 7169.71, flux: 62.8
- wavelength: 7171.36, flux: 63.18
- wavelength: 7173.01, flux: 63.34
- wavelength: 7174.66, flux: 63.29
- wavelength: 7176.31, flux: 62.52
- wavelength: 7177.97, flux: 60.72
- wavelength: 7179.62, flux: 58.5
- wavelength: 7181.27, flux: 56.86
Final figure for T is 63.18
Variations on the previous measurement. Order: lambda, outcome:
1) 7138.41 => 55.8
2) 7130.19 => 52.76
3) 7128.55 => 51.95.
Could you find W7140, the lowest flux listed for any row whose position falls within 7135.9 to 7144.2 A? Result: 54.92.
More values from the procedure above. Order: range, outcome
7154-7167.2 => 55.7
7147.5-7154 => 55.71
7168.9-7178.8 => 60.72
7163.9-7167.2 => 59.6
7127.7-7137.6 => 51.95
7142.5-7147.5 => 55.59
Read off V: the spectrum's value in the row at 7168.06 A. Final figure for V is 61.96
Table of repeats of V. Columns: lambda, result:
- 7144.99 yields 55.59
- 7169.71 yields 62.8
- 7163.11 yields 58.98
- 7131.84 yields 53.78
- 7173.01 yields 63.34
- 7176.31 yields 62.52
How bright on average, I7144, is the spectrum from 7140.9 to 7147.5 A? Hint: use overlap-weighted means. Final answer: 55.8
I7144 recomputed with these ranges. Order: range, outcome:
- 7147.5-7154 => 56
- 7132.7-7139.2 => 54.8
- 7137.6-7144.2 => 56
